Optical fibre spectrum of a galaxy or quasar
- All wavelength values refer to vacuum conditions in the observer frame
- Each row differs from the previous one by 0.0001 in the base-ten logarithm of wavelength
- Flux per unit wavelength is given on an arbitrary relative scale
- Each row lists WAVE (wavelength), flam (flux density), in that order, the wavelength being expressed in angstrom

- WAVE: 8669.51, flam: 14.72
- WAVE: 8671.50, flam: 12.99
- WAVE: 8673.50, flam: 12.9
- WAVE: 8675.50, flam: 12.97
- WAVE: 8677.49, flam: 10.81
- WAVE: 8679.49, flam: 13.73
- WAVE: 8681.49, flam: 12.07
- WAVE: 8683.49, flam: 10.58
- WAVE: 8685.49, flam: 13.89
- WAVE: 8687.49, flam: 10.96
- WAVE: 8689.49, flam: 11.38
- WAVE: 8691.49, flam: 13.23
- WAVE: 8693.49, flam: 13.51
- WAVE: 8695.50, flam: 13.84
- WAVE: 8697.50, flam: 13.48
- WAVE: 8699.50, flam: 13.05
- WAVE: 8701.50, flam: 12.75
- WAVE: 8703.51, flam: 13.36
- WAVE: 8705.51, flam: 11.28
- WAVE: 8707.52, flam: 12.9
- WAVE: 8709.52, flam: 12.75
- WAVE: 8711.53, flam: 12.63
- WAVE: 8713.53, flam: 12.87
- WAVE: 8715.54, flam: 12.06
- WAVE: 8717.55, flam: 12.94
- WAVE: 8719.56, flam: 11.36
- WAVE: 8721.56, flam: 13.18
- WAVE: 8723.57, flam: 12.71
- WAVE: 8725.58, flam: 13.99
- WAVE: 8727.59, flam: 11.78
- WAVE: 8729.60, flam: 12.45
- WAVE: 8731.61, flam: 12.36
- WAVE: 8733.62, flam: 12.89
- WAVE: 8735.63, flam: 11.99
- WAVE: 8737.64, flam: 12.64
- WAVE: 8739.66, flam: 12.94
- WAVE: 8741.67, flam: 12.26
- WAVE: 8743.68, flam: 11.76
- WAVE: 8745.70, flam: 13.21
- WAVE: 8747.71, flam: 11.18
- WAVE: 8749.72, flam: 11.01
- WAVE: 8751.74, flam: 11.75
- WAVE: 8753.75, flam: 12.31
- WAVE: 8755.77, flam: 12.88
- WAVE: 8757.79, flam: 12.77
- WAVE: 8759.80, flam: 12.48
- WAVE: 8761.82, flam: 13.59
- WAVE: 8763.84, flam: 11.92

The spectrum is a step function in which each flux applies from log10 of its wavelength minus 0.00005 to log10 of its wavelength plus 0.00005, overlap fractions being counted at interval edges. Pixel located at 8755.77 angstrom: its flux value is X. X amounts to 12.88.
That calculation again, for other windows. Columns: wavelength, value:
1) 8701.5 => 12.75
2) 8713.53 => 12.87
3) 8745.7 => 13.21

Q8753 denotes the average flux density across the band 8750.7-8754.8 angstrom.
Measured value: 12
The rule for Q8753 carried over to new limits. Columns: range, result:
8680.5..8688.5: 11.9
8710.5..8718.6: 12.6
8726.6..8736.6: 12.3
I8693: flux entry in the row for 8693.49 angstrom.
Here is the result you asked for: 13.51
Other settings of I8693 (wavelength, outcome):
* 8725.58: 13.99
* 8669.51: 14.72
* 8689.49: 11.38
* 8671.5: 12.99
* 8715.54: 12.06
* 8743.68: 11.76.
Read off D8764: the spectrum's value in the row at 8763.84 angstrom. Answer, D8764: 11.92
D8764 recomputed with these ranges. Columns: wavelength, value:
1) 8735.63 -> 11.99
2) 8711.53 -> 12.63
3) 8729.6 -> 12.45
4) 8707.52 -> 12.9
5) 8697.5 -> 13.48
